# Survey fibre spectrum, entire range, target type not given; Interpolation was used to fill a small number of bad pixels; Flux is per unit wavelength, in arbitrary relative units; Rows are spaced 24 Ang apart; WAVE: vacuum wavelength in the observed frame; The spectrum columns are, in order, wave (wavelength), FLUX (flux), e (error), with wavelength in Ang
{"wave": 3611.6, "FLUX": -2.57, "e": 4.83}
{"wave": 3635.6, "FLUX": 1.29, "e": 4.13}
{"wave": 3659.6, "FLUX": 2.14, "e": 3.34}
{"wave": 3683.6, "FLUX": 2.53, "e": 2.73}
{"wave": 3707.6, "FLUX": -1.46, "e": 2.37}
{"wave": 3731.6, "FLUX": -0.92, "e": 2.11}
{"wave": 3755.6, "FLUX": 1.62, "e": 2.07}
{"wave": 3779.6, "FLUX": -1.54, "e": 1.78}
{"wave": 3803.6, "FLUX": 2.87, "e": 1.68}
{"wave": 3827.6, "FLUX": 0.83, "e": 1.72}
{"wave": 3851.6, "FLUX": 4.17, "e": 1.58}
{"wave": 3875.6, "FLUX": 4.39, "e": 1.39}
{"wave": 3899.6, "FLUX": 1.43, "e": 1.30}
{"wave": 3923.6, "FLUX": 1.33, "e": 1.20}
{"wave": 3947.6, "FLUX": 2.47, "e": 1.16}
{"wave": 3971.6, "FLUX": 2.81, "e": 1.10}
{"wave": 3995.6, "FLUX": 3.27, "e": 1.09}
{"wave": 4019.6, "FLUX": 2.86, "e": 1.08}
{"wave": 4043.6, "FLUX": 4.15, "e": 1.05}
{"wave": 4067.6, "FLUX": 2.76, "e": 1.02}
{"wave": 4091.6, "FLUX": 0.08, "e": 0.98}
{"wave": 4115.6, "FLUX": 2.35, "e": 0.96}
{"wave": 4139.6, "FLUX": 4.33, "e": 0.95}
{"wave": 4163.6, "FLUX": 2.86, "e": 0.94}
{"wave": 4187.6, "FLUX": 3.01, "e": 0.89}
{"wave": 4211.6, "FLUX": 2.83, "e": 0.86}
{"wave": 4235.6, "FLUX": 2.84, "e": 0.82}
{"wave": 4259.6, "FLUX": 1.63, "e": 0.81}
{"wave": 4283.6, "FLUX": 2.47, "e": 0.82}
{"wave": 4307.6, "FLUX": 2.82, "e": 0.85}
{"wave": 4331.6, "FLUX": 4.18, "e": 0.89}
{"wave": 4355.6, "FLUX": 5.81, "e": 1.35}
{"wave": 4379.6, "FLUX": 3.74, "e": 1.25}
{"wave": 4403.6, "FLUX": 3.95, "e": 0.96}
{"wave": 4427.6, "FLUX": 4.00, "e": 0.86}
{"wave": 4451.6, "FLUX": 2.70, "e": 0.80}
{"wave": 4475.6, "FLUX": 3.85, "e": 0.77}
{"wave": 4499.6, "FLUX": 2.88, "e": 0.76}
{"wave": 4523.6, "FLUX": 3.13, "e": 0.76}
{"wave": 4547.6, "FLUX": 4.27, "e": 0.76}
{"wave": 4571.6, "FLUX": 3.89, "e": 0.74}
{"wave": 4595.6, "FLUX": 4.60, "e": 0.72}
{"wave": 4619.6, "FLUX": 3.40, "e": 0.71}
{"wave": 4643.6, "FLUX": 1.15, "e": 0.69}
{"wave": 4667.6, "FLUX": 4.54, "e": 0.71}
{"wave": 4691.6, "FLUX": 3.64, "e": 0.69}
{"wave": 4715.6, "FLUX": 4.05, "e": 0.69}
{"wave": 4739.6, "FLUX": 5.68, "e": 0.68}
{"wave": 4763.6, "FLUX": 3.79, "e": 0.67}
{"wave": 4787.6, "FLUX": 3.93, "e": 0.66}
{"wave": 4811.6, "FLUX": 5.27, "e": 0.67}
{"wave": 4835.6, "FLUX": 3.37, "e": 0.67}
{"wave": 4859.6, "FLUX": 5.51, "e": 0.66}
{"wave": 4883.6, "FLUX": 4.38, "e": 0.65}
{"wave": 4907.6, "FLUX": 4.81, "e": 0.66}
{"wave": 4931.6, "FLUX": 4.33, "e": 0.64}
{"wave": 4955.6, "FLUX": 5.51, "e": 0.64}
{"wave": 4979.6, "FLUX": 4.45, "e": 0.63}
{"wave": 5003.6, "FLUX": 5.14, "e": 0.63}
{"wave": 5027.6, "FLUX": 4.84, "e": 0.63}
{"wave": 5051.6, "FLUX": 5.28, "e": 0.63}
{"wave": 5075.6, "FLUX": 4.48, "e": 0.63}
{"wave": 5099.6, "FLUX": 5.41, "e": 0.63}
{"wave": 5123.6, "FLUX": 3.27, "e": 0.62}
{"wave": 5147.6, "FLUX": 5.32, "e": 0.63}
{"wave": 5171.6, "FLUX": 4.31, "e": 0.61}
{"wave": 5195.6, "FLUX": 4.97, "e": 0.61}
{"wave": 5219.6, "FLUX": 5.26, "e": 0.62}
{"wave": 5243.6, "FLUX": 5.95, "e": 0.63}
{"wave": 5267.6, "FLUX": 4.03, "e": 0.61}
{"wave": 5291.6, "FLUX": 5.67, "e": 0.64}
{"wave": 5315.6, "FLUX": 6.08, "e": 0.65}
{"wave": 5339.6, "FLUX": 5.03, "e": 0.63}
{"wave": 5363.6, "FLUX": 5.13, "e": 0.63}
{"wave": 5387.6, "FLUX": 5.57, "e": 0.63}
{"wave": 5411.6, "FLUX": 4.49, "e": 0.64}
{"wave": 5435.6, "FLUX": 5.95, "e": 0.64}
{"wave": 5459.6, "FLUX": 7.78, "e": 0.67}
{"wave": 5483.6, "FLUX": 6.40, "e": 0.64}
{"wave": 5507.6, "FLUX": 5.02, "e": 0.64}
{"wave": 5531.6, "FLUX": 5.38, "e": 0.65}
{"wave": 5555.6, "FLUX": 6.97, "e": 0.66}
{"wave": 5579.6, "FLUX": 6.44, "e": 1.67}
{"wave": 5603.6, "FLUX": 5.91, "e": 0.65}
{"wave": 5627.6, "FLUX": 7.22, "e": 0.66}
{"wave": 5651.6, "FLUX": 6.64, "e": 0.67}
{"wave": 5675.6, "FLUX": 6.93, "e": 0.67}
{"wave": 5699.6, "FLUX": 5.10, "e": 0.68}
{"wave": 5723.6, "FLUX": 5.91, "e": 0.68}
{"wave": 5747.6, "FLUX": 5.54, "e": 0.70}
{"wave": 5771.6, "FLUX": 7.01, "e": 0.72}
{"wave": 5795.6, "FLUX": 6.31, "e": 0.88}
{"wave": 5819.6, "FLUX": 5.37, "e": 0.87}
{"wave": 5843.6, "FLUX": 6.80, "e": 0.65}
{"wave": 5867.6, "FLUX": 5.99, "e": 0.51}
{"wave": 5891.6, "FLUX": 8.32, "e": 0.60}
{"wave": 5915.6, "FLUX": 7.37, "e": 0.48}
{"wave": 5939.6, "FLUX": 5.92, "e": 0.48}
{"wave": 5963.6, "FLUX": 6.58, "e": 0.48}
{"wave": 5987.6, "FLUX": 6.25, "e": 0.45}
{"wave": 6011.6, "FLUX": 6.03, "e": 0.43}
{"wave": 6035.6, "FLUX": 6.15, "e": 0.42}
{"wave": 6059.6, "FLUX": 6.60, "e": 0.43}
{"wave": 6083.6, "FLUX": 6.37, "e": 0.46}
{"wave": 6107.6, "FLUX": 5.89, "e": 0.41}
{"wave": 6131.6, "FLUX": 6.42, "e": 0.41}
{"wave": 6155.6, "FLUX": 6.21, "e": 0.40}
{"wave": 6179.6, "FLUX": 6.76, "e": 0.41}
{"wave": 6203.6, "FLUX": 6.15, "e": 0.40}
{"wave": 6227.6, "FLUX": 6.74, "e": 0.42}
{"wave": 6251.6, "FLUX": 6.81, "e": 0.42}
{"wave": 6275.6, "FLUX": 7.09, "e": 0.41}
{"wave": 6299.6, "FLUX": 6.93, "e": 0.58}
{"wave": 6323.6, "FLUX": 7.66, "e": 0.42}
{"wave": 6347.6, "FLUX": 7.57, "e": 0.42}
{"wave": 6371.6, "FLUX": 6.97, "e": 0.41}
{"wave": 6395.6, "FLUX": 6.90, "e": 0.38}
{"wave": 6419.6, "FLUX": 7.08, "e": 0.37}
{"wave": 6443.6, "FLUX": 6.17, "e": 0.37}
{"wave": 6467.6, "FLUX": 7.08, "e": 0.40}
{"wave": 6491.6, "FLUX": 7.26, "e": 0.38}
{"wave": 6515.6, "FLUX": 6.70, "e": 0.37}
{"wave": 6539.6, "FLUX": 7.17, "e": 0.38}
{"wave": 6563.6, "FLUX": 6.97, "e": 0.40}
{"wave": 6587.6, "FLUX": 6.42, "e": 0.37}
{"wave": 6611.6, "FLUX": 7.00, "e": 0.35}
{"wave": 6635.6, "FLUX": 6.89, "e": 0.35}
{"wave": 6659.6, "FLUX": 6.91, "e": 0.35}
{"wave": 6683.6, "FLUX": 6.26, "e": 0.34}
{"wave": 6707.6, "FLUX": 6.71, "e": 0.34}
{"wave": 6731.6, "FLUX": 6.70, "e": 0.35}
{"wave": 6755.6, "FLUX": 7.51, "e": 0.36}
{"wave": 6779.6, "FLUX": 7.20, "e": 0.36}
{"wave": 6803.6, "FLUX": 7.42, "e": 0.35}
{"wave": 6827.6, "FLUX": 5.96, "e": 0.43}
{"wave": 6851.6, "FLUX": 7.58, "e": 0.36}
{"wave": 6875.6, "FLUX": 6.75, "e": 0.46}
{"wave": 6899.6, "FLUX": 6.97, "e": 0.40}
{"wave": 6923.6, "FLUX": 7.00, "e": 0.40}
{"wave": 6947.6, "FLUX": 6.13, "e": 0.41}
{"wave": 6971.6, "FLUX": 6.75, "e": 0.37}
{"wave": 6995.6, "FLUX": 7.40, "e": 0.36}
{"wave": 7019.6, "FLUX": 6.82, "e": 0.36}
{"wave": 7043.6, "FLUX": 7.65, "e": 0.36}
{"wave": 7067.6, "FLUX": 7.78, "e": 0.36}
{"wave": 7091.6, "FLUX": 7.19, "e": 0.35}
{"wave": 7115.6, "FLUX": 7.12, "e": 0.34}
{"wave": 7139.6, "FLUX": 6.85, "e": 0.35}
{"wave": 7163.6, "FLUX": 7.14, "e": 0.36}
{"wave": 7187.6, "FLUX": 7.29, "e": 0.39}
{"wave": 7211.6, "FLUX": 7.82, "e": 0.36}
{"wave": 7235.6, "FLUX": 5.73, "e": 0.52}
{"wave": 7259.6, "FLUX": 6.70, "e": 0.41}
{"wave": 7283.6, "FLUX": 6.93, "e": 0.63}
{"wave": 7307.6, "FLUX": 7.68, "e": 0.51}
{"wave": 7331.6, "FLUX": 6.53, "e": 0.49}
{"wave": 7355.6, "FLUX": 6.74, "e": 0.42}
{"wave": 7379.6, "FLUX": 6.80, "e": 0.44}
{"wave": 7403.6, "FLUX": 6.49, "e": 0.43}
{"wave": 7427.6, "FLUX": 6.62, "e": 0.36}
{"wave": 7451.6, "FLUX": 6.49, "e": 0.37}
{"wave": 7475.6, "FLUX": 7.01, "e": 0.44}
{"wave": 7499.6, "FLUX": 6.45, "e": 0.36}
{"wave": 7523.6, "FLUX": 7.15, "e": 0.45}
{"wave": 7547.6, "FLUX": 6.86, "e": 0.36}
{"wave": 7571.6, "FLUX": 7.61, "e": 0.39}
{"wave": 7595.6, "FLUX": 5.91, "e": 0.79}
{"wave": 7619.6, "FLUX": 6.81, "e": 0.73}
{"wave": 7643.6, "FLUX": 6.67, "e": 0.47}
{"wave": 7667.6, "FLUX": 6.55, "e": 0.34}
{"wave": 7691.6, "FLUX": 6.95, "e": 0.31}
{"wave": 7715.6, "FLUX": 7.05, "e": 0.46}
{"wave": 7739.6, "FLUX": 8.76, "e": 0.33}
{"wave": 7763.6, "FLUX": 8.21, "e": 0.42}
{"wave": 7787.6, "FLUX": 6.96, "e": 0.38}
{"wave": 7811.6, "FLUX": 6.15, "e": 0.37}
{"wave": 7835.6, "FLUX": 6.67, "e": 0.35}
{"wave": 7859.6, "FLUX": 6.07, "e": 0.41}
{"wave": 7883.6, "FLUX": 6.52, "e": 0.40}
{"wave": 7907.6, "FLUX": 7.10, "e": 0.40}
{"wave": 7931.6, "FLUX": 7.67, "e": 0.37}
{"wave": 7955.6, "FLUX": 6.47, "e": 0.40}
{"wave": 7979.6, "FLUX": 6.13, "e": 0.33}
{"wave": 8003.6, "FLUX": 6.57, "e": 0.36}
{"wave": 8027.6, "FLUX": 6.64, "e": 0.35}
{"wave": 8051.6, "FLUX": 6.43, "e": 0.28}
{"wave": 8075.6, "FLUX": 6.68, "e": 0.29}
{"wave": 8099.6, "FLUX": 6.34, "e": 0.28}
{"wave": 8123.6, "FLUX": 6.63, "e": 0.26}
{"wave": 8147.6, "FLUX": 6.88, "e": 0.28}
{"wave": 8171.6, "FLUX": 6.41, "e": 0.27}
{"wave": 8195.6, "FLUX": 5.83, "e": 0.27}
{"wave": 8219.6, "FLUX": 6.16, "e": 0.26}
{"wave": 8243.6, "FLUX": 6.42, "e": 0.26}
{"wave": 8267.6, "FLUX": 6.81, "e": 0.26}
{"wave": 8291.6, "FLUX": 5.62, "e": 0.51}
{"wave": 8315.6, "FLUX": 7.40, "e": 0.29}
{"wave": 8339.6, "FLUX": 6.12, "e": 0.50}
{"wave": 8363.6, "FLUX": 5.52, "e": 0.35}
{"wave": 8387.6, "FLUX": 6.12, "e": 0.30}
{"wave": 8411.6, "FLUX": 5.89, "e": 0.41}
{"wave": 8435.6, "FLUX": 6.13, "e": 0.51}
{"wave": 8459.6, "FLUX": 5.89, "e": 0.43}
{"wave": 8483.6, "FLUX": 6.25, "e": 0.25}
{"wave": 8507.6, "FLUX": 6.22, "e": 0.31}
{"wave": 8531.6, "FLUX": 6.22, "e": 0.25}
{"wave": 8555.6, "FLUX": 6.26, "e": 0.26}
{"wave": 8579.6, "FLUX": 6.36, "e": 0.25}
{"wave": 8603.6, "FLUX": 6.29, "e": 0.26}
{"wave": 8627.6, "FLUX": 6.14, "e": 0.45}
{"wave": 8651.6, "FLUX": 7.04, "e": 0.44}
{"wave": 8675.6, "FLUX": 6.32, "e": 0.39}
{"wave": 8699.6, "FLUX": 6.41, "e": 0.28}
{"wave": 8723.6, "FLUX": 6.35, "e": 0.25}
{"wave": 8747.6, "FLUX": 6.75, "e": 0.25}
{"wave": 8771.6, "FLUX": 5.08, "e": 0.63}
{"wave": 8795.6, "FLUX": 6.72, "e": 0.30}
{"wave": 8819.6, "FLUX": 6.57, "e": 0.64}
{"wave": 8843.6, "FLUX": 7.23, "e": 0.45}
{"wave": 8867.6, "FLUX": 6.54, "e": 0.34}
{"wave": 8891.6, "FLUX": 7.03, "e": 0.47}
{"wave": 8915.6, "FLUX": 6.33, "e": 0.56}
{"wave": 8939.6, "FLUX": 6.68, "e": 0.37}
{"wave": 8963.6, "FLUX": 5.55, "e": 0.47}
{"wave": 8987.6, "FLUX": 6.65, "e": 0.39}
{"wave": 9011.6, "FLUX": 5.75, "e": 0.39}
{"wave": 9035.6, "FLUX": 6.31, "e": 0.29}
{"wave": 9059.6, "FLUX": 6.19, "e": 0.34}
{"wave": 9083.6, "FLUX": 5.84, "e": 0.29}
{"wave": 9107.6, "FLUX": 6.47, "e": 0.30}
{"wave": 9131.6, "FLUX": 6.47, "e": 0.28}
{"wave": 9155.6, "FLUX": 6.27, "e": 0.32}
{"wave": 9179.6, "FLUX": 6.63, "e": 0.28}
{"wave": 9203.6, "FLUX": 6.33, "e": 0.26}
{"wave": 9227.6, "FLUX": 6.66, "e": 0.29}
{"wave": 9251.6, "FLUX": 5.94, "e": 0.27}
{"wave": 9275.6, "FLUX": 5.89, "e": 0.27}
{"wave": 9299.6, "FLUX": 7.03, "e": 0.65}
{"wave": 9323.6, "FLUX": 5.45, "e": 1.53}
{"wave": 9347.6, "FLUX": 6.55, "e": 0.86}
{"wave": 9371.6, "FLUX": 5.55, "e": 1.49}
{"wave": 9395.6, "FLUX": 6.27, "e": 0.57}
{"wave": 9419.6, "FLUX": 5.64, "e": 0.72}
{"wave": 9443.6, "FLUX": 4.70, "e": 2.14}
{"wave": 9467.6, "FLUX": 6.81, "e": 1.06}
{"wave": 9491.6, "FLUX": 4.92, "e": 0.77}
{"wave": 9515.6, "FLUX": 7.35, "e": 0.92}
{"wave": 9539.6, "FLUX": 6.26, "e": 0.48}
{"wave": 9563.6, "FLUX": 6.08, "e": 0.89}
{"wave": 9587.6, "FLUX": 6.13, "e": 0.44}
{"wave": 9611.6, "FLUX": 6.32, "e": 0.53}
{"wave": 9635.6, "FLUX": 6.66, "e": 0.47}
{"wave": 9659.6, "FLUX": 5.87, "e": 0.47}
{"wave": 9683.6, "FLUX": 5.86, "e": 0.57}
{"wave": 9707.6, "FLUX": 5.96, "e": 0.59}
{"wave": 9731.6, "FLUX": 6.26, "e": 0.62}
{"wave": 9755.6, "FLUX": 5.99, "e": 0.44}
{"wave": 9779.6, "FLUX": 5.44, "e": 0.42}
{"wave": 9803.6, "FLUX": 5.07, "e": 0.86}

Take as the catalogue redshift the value 0.18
